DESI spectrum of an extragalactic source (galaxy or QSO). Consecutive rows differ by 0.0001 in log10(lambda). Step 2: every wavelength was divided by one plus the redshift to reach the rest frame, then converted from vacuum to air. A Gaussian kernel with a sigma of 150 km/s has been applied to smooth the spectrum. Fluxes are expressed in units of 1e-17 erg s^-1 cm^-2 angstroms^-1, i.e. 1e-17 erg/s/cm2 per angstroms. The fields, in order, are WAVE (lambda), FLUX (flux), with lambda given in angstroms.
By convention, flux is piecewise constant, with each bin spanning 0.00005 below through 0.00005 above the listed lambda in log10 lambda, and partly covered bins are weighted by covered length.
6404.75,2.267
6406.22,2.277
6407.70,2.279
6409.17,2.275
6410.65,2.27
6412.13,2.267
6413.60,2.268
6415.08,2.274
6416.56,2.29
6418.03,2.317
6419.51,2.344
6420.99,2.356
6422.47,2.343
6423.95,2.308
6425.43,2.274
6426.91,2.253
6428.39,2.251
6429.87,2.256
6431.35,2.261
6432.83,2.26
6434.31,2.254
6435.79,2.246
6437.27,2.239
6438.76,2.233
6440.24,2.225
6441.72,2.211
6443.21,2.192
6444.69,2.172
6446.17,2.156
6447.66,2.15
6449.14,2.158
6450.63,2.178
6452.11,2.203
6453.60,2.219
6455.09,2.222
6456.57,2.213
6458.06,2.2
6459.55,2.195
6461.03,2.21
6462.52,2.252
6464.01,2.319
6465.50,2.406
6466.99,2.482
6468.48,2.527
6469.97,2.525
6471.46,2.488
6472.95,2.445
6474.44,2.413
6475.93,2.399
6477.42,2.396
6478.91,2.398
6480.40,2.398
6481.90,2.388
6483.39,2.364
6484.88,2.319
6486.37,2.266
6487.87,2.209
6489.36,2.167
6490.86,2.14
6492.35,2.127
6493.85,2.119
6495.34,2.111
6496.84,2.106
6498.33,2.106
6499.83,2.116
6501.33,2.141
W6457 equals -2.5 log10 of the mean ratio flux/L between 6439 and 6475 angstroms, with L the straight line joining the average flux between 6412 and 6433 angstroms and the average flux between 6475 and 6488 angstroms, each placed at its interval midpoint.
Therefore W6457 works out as 0.02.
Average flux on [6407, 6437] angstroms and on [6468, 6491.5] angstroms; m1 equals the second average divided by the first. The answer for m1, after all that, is 1.04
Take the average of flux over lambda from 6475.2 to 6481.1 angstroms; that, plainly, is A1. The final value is 2.4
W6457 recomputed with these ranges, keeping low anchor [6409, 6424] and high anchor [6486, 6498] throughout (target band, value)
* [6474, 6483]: -0.10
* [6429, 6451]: 0.02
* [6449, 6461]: 0.01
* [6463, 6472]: -0.12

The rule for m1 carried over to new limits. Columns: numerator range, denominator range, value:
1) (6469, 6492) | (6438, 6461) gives 1.07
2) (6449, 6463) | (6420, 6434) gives 0.97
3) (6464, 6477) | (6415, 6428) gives 1.06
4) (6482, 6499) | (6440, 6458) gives 1.00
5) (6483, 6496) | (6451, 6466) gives 0.98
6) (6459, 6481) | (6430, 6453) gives 1.08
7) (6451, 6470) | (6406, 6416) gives 1.01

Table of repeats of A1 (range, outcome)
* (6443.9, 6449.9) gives 2.16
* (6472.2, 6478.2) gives 2.42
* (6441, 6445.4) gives 2.19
